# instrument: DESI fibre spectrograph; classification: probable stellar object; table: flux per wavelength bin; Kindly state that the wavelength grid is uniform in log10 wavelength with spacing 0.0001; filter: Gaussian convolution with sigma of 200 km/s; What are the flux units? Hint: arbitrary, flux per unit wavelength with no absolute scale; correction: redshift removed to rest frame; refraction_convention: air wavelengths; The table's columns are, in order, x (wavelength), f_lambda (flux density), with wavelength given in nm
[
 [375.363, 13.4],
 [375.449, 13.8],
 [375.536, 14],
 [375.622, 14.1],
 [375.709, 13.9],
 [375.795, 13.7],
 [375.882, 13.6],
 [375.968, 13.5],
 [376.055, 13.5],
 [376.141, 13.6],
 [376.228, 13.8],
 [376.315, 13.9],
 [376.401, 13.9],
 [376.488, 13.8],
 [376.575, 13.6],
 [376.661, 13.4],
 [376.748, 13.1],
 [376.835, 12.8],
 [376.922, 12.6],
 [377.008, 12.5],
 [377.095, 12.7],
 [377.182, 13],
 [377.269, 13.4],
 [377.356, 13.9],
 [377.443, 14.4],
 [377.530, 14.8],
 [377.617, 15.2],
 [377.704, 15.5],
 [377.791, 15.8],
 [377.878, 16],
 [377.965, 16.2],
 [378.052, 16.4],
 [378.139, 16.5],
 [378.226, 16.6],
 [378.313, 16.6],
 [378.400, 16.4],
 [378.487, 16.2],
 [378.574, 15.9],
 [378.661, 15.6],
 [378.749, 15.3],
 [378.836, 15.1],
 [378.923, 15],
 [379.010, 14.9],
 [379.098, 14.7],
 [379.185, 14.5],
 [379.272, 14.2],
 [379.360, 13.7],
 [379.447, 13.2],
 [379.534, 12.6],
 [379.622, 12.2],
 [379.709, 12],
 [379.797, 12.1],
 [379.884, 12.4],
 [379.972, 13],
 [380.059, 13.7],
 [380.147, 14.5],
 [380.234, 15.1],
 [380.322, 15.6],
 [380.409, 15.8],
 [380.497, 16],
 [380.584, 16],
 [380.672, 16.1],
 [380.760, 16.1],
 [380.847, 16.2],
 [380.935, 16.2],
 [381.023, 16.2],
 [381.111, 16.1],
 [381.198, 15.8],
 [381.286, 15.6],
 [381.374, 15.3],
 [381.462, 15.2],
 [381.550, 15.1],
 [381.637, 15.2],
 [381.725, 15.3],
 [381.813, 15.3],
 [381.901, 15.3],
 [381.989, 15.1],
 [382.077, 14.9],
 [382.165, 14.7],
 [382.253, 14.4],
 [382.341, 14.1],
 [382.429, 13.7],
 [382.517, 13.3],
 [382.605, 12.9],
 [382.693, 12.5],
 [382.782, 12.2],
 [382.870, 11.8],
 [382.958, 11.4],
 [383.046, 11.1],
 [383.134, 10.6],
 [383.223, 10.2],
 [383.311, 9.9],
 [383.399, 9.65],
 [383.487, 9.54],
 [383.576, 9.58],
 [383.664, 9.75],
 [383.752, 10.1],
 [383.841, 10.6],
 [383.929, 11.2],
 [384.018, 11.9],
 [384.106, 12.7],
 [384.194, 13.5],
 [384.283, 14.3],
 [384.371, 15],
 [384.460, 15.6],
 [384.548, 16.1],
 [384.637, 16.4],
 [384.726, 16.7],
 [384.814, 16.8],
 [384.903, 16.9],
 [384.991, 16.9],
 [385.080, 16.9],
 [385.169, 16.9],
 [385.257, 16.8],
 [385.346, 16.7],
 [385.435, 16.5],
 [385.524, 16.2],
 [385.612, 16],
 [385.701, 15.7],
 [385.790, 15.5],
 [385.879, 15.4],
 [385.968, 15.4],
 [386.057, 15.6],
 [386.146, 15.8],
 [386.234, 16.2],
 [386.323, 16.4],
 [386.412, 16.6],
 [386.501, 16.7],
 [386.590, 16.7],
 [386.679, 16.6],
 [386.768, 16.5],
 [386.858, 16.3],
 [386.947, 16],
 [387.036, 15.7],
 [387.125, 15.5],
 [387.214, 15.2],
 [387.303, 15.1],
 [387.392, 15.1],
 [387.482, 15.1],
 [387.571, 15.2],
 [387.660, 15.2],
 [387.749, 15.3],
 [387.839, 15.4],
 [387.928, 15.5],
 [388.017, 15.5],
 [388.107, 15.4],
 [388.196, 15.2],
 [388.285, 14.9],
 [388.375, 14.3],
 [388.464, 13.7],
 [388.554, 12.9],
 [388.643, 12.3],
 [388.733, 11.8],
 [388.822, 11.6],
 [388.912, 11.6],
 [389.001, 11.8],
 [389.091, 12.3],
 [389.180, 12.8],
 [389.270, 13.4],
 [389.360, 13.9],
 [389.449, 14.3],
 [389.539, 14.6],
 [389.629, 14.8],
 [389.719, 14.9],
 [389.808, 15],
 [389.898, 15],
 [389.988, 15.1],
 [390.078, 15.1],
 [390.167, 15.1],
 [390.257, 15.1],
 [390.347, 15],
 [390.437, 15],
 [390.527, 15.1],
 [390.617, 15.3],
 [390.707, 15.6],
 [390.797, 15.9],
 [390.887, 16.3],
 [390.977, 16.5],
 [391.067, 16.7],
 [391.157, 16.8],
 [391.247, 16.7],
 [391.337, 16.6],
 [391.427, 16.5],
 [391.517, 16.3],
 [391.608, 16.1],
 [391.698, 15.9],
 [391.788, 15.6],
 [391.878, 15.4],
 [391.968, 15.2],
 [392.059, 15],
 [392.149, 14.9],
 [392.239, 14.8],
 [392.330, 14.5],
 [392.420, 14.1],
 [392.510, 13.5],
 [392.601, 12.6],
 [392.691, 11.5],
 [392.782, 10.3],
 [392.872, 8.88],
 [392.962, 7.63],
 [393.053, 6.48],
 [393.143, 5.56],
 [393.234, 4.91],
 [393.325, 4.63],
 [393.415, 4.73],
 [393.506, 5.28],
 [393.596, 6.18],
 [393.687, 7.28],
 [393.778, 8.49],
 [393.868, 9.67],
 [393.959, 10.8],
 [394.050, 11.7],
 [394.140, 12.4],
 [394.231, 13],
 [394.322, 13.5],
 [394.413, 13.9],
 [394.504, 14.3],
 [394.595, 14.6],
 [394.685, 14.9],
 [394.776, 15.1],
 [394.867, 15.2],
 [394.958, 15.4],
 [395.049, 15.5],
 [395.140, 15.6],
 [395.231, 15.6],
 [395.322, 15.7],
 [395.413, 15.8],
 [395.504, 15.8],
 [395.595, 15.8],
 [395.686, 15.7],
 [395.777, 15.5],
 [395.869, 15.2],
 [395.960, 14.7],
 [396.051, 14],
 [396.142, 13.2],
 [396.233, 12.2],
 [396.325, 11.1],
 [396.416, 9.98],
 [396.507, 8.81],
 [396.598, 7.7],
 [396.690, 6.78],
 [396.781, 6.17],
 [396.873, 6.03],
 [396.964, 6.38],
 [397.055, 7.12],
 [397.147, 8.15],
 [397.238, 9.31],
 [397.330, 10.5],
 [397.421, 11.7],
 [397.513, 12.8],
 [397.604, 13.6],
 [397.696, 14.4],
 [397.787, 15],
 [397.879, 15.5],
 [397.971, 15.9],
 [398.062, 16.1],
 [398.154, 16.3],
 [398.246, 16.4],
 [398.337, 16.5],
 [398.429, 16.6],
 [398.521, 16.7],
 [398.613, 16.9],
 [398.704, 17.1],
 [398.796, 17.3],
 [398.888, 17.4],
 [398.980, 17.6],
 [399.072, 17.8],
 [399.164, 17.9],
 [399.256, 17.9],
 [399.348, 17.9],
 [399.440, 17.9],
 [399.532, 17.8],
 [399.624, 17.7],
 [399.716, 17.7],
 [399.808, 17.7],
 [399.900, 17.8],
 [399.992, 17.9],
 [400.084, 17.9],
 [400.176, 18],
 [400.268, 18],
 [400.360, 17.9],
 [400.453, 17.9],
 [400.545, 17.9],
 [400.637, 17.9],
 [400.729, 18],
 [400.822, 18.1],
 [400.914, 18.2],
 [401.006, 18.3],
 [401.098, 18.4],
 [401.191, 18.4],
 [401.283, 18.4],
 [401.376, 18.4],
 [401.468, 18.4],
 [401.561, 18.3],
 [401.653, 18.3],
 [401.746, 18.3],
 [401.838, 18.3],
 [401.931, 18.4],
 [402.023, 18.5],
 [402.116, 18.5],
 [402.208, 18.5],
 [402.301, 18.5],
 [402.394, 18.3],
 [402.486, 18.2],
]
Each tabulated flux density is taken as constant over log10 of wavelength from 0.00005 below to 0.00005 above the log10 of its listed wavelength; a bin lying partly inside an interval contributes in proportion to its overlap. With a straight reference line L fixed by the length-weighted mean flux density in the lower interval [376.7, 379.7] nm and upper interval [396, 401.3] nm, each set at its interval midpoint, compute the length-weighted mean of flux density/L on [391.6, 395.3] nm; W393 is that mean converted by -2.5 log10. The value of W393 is 0.24 mag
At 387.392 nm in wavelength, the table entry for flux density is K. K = 15.1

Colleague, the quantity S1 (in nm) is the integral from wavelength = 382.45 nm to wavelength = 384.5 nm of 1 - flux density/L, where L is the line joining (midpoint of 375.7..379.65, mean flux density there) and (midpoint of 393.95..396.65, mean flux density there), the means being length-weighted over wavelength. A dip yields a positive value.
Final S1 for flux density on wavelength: 0.36 nm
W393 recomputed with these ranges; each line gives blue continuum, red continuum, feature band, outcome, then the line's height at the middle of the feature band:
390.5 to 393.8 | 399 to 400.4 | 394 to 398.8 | 0.16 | 15.5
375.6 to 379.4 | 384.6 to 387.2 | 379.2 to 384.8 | 0.13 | 15.4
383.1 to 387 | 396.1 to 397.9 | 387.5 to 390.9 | -0.10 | 13.1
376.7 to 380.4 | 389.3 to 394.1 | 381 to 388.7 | -0.06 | 13.7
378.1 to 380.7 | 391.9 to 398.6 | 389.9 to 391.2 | -0.20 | 12.9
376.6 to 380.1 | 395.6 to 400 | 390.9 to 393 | -0.02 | 14.2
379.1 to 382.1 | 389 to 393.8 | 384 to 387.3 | -0.14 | 14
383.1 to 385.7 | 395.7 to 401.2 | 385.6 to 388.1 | -0.12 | 14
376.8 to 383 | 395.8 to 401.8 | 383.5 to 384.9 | 0.11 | 14.8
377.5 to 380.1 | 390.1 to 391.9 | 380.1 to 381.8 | -0.05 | 14.9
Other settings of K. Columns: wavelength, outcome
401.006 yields 18.3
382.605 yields 12.9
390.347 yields 15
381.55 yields 15.1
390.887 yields 16.3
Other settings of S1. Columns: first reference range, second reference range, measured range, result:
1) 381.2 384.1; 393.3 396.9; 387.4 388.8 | -0.23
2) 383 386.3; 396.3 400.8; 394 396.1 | -0.02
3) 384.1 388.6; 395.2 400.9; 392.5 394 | 0.71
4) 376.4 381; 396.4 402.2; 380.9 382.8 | 0.00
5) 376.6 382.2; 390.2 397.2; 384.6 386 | -0.25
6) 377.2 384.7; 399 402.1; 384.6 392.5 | 0.16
